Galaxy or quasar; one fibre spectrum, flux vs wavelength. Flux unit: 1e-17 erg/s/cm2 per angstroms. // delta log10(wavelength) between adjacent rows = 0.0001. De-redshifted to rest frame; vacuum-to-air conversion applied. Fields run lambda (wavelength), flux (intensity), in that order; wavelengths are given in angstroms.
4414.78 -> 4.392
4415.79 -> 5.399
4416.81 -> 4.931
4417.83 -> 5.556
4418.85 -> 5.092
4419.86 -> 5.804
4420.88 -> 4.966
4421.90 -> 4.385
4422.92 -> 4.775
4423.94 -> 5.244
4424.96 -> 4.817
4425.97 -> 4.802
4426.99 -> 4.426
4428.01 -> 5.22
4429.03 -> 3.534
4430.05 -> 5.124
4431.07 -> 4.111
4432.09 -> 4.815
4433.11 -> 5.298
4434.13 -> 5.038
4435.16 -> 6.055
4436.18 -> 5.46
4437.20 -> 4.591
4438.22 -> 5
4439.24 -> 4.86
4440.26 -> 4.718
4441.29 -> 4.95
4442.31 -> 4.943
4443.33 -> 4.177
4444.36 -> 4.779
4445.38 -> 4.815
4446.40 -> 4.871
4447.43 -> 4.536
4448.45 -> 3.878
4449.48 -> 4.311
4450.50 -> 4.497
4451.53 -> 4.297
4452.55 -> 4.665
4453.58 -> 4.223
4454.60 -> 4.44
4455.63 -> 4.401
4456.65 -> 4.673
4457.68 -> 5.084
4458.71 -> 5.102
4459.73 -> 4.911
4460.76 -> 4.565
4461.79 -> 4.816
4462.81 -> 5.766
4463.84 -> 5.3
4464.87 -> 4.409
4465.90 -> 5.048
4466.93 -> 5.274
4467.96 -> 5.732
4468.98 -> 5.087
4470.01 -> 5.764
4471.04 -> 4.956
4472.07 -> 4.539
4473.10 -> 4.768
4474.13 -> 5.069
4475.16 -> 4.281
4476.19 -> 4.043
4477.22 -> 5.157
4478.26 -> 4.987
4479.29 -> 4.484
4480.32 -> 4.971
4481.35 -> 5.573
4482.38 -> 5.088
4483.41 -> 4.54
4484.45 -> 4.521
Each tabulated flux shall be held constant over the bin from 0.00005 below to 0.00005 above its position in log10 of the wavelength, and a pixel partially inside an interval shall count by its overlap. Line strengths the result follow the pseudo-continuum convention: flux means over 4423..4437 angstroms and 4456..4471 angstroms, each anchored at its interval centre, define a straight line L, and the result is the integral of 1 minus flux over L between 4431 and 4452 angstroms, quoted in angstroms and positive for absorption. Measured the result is 0.8 angstroms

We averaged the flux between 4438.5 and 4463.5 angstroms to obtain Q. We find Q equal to 4.69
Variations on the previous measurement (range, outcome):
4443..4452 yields 4.47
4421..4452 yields 4.75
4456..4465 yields 4.97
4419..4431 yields 4.81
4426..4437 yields 4.89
